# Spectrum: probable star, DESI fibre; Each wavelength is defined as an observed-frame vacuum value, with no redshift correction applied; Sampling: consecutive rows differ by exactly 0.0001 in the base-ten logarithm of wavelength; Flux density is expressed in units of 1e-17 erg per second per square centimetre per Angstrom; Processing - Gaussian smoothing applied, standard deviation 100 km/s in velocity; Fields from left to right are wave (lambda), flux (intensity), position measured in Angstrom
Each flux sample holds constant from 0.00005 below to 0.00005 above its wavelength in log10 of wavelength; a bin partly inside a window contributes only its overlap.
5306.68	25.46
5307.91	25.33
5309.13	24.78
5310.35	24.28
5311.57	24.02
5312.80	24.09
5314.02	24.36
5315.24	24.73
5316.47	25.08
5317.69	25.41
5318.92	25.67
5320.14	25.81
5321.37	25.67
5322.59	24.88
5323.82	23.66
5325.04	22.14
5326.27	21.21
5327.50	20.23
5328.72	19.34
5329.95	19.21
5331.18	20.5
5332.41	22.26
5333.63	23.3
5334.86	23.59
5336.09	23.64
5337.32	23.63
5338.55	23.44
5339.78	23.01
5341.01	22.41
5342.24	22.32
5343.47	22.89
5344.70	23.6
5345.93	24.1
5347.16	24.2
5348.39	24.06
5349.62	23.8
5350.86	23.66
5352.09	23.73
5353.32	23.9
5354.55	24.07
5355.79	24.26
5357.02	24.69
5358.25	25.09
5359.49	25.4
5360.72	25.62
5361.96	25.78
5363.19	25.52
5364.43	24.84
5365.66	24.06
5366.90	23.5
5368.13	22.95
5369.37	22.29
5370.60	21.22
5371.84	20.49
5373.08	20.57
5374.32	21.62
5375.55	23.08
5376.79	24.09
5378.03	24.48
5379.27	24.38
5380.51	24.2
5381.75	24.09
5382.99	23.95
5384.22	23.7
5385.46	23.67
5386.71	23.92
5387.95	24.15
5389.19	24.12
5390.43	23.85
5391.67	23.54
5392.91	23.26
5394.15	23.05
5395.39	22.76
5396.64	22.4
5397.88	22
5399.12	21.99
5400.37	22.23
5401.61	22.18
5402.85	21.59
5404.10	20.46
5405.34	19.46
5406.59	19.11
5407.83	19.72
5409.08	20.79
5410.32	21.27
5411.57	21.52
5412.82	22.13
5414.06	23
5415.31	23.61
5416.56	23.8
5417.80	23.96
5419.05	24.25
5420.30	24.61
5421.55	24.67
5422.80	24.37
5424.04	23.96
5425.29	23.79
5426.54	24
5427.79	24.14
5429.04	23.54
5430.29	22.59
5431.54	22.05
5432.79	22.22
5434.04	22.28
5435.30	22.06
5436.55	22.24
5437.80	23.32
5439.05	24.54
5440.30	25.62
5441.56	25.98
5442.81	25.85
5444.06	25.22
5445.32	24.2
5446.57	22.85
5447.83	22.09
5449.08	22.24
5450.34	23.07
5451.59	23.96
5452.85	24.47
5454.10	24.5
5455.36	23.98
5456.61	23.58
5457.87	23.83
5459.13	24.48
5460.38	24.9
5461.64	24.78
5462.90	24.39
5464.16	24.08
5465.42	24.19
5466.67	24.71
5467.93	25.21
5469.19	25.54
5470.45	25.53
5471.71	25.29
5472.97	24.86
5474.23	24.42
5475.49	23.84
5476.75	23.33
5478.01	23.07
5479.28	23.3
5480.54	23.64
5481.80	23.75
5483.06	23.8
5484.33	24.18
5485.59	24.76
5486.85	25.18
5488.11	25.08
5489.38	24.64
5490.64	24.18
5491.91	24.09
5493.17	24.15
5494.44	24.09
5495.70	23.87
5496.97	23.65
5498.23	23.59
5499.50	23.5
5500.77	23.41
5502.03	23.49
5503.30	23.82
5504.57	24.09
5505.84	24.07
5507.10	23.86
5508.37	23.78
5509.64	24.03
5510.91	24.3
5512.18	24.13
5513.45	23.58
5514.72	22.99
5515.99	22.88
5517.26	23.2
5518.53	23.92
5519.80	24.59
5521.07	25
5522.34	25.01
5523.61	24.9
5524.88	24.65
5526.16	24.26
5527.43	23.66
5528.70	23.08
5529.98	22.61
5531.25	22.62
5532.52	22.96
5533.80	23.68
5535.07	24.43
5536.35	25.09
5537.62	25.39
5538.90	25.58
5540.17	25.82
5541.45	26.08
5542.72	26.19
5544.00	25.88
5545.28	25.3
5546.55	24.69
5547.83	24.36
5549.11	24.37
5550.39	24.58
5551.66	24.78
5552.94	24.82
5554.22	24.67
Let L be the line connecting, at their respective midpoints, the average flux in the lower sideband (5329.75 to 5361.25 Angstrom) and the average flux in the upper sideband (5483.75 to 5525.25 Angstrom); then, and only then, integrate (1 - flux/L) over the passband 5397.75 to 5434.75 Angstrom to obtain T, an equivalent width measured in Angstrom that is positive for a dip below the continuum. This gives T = 2.0 Angstrom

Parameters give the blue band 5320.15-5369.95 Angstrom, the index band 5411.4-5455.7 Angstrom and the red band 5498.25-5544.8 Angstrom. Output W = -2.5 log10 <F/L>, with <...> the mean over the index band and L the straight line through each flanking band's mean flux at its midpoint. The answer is 0.01 mag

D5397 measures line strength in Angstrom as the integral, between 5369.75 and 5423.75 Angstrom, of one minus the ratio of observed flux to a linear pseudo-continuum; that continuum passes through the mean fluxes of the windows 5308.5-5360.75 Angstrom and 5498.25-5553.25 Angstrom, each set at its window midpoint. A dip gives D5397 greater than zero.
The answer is 2.5 Angstrom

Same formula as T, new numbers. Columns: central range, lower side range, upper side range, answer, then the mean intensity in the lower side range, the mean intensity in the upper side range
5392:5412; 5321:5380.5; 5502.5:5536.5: 1.65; 23.3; 23.9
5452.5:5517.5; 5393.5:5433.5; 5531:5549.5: -0.73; 22.5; 24.9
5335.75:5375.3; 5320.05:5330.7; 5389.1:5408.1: -2.55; 22.3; 22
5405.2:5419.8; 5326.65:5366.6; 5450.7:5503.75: 1.13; 23.4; 24.2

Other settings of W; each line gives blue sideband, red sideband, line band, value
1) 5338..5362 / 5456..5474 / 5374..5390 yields 0.01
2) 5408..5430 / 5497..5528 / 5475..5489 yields -0.01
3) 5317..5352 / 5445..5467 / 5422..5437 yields 0.03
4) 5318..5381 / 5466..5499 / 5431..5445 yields 0.01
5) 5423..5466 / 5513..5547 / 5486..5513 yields 0.01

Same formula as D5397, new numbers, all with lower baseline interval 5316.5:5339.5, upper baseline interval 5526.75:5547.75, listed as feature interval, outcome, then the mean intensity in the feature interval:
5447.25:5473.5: -0.30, 24.3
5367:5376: 0.59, 21.8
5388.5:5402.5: 0.41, 22.8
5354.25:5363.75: -0.75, 25.1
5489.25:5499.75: 0.13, 24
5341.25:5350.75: -0.15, 23.5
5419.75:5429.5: -0.17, 24.2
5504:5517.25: 0.34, 23.7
